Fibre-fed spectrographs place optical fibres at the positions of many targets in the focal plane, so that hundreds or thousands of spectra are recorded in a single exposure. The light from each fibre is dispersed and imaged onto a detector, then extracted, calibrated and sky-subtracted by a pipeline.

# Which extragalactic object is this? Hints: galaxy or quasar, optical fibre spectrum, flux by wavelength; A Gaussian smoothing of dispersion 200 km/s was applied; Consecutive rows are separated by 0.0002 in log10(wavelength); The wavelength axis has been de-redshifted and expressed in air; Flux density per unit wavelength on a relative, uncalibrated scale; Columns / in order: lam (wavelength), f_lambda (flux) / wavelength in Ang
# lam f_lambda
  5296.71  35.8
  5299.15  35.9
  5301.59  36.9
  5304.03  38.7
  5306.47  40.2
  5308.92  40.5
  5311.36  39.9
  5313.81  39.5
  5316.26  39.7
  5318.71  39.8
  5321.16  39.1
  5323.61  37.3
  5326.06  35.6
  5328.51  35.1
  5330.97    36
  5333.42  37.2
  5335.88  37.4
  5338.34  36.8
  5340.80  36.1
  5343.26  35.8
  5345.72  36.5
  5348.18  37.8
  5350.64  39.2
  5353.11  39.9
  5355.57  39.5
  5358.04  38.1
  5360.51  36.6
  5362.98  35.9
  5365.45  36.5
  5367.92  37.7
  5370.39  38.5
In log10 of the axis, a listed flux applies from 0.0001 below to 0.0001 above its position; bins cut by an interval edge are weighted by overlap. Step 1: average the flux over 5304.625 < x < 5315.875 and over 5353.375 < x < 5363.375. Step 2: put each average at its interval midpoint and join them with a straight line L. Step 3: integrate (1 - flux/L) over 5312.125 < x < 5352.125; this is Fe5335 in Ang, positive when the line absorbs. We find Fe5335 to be 1.6 Ang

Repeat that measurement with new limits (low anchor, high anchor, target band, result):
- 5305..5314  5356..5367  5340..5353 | 0.2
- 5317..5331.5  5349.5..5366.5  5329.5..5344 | 0.4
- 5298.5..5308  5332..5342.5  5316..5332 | 0.0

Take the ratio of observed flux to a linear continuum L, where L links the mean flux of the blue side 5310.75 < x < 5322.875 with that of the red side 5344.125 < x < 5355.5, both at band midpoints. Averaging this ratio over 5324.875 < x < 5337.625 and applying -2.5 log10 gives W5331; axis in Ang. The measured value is 0.079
